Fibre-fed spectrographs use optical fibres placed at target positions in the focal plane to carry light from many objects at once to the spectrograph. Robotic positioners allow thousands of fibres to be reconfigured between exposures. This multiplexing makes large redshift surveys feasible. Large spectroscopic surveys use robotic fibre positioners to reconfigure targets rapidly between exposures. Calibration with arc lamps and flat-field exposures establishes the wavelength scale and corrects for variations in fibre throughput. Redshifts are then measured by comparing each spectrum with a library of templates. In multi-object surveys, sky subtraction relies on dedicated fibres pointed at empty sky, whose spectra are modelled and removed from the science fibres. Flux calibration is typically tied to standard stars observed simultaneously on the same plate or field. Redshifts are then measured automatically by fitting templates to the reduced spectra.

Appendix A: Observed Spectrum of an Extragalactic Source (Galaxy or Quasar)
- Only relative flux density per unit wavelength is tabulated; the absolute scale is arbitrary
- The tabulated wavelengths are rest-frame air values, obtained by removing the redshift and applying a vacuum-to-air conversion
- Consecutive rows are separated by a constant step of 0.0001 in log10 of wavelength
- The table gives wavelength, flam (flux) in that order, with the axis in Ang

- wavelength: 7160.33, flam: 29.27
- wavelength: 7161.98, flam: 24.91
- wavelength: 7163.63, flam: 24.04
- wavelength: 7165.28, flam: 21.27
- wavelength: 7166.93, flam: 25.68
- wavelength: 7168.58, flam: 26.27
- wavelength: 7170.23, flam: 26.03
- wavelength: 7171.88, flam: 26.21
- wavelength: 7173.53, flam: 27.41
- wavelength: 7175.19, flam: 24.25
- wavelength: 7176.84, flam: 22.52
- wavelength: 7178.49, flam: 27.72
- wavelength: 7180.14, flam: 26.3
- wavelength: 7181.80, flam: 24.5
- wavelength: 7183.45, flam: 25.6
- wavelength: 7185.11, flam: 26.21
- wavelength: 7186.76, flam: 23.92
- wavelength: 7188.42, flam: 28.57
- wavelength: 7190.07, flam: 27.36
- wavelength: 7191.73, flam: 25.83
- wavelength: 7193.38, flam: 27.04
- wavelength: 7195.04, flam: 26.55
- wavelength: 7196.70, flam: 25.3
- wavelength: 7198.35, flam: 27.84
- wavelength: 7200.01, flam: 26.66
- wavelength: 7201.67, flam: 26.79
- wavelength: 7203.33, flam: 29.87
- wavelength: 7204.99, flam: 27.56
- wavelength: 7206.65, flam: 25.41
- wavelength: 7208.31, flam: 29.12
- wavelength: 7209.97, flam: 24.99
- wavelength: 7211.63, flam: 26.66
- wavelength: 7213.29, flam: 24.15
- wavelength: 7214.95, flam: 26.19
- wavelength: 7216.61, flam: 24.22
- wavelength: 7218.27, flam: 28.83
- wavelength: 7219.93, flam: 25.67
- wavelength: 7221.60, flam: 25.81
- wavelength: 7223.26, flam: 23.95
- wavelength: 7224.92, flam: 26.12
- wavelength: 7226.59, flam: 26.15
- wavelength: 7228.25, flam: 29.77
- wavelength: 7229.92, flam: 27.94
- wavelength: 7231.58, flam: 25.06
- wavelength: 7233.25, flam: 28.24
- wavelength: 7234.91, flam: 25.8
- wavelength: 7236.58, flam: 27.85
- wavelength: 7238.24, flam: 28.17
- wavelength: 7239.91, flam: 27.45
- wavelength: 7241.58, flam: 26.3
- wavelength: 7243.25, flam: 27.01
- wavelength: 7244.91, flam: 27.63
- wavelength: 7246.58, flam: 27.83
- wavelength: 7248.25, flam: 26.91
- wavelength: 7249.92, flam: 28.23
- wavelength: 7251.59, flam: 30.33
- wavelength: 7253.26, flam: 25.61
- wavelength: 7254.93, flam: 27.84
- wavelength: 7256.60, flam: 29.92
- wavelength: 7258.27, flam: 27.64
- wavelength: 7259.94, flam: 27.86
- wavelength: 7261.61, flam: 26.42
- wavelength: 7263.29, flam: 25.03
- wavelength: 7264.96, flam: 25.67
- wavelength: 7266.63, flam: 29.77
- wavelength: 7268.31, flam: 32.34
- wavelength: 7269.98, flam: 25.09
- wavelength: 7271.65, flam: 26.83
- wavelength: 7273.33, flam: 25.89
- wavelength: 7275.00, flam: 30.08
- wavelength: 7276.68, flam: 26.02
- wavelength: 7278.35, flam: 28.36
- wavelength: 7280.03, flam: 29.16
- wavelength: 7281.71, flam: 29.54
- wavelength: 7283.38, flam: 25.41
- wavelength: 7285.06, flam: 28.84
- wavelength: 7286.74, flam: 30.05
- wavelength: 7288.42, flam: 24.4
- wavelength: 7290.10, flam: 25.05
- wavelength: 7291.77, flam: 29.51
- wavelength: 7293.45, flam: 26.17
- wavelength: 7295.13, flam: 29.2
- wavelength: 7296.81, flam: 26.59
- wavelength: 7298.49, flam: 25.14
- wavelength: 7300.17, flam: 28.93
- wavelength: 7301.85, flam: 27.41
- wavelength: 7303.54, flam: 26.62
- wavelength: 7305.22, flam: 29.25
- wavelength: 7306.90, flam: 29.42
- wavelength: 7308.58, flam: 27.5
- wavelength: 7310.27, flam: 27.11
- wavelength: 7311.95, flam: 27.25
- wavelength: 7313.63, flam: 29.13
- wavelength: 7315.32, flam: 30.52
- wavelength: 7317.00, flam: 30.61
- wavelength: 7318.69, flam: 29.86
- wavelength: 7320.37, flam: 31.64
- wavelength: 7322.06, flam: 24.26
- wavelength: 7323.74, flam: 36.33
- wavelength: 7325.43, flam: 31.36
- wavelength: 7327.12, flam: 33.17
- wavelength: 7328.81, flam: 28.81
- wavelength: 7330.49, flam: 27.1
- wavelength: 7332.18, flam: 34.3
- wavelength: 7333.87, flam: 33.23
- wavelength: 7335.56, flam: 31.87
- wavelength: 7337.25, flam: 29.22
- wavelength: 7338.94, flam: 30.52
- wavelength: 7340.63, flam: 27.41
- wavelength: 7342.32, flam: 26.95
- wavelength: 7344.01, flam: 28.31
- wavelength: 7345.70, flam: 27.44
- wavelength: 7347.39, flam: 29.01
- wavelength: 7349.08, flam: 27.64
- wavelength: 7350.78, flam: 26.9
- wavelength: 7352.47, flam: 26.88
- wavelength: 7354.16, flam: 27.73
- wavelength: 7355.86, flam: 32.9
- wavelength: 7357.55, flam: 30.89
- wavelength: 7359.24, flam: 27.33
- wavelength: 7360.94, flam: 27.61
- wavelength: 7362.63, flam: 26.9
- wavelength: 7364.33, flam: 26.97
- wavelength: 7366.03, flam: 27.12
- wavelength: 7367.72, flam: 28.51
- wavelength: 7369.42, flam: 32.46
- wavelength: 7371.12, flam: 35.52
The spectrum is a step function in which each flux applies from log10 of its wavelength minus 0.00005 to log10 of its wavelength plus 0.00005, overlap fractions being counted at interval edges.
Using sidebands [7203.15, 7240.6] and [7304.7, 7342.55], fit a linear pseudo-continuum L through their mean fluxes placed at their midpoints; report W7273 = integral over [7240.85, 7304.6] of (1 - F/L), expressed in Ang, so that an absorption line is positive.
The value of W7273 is 1.7 Ang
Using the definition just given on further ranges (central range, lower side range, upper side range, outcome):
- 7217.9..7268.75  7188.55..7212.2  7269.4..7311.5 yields -0.2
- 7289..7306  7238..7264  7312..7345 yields 1.0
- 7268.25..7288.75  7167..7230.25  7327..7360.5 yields 0.1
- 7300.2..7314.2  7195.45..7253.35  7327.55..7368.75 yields 0.1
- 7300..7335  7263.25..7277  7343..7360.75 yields -2.0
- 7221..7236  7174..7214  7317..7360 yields 0.3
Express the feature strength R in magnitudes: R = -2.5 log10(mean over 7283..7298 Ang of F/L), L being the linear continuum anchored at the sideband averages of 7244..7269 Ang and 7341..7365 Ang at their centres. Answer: 0.03 mag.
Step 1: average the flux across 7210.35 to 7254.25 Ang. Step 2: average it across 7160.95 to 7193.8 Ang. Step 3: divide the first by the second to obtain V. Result 1.05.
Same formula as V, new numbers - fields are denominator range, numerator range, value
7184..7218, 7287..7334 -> 1.09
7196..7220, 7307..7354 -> 1.10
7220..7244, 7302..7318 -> 1.07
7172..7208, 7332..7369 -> 1.09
